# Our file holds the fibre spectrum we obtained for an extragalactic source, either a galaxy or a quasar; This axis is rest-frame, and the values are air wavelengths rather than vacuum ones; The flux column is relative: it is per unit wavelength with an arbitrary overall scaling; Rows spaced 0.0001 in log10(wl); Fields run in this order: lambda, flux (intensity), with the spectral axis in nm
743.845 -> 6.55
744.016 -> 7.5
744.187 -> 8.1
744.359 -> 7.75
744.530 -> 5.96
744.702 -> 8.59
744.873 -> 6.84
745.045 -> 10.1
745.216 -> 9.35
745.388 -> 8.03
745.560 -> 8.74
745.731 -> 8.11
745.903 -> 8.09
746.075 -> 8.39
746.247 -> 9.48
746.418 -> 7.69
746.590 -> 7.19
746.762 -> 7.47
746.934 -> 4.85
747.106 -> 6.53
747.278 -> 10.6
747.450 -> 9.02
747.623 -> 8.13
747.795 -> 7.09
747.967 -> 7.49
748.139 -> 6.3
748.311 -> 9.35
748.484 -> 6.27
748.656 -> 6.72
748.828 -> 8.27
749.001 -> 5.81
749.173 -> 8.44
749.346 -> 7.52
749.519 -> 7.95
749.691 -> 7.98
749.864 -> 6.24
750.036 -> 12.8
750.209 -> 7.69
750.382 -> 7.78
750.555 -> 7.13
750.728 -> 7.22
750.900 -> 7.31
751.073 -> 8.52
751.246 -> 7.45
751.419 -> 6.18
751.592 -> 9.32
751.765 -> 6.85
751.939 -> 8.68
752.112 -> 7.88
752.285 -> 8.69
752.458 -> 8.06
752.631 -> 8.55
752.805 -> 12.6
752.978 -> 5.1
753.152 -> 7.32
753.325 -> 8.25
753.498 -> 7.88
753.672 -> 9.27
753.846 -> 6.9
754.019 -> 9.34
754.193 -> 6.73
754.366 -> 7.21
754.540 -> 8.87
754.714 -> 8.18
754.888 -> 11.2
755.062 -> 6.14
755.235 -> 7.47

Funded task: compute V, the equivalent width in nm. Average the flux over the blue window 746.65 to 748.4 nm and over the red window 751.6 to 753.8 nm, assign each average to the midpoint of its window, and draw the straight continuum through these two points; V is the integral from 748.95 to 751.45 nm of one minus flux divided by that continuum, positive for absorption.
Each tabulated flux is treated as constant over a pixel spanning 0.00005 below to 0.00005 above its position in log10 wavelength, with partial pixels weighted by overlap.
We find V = 0.06 nm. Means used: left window 7.67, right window 8.27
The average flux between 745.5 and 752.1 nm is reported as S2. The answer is 7.8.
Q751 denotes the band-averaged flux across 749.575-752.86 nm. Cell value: 8.22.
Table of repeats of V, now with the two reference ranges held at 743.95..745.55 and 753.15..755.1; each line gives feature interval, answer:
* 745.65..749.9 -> 0.24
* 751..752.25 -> 0.04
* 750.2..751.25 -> 0.07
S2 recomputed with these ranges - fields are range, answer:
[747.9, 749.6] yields 7.41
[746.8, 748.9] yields 7.55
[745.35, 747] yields 7.83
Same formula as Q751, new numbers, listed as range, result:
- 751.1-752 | 7.72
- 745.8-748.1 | 7.82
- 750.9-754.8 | 8.06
